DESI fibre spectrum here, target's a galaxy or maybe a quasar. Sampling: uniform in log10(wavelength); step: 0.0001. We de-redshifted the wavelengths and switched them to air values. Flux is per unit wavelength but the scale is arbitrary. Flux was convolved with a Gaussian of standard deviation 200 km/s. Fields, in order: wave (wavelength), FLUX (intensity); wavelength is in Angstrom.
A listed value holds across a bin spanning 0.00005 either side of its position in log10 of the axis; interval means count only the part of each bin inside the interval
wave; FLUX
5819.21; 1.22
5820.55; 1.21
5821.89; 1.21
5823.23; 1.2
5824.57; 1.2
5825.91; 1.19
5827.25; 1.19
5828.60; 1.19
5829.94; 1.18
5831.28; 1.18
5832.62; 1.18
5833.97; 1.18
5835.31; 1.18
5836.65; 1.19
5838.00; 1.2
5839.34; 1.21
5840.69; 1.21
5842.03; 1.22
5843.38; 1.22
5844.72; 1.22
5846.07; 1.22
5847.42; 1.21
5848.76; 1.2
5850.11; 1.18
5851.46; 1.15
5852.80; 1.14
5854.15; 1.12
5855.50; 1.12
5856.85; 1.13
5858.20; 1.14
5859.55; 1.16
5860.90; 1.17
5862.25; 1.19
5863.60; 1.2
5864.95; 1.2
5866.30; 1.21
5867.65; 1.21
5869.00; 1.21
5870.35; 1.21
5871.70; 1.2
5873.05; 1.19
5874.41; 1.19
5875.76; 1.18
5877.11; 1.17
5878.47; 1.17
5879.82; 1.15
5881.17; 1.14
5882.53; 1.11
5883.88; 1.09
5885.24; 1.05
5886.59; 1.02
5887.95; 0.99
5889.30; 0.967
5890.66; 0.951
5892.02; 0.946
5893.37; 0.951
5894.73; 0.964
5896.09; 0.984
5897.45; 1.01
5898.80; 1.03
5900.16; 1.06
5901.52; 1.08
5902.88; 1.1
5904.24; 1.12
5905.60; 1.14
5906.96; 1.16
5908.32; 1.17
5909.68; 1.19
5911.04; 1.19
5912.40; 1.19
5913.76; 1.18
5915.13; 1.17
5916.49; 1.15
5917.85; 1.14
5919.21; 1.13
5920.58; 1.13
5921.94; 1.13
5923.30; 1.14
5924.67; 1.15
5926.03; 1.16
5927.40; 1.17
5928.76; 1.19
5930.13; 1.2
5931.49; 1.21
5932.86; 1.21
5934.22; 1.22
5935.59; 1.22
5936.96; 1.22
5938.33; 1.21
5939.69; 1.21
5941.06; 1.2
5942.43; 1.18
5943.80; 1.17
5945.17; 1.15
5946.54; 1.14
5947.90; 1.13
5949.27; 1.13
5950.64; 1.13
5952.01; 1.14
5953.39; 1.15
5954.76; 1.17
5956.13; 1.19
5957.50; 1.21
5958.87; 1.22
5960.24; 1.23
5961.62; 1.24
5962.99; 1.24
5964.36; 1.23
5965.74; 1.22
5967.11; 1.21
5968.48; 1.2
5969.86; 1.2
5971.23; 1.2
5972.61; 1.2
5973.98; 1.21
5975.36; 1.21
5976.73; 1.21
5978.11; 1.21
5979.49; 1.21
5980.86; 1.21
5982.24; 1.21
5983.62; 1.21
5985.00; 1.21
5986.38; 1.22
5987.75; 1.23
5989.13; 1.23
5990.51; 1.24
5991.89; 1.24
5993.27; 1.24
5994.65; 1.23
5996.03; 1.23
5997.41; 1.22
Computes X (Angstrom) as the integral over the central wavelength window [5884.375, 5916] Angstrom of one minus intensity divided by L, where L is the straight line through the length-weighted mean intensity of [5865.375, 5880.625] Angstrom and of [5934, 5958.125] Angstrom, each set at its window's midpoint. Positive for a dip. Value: 3.03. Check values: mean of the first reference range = 1.19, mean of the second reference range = 1.17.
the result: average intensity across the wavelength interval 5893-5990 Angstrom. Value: 1.17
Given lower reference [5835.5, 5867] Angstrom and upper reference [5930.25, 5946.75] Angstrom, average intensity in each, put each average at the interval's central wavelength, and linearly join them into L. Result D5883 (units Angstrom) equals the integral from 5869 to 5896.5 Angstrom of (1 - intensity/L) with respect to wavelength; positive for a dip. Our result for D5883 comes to 2.4 Angstrom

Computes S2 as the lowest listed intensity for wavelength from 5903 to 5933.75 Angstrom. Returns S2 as 1.12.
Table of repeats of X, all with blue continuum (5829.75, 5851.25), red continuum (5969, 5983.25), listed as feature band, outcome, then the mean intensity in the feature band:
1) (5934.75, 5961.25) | 0.5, 1.18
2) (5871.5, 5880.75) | 0.2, 1.18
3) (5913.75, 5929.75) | 0.7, 1.15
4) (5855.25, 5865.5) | 0.3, 1.16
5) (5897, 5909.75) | 1.0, 1.1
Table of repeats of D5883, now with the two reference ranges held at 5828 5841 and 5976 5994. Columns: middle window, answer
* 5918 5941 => 0.5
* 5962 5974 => 0.0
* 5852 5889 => 1.5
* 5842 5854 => 0.0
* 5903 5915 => 0.4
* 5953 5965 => 0.1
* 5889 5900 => 2.0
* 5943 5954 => 0.6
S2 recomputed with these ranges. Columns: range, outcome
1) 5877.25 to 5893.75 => 0.946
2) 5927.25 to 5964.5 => 1.13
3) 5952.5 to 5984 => 1.15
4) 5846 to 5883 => 1.11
